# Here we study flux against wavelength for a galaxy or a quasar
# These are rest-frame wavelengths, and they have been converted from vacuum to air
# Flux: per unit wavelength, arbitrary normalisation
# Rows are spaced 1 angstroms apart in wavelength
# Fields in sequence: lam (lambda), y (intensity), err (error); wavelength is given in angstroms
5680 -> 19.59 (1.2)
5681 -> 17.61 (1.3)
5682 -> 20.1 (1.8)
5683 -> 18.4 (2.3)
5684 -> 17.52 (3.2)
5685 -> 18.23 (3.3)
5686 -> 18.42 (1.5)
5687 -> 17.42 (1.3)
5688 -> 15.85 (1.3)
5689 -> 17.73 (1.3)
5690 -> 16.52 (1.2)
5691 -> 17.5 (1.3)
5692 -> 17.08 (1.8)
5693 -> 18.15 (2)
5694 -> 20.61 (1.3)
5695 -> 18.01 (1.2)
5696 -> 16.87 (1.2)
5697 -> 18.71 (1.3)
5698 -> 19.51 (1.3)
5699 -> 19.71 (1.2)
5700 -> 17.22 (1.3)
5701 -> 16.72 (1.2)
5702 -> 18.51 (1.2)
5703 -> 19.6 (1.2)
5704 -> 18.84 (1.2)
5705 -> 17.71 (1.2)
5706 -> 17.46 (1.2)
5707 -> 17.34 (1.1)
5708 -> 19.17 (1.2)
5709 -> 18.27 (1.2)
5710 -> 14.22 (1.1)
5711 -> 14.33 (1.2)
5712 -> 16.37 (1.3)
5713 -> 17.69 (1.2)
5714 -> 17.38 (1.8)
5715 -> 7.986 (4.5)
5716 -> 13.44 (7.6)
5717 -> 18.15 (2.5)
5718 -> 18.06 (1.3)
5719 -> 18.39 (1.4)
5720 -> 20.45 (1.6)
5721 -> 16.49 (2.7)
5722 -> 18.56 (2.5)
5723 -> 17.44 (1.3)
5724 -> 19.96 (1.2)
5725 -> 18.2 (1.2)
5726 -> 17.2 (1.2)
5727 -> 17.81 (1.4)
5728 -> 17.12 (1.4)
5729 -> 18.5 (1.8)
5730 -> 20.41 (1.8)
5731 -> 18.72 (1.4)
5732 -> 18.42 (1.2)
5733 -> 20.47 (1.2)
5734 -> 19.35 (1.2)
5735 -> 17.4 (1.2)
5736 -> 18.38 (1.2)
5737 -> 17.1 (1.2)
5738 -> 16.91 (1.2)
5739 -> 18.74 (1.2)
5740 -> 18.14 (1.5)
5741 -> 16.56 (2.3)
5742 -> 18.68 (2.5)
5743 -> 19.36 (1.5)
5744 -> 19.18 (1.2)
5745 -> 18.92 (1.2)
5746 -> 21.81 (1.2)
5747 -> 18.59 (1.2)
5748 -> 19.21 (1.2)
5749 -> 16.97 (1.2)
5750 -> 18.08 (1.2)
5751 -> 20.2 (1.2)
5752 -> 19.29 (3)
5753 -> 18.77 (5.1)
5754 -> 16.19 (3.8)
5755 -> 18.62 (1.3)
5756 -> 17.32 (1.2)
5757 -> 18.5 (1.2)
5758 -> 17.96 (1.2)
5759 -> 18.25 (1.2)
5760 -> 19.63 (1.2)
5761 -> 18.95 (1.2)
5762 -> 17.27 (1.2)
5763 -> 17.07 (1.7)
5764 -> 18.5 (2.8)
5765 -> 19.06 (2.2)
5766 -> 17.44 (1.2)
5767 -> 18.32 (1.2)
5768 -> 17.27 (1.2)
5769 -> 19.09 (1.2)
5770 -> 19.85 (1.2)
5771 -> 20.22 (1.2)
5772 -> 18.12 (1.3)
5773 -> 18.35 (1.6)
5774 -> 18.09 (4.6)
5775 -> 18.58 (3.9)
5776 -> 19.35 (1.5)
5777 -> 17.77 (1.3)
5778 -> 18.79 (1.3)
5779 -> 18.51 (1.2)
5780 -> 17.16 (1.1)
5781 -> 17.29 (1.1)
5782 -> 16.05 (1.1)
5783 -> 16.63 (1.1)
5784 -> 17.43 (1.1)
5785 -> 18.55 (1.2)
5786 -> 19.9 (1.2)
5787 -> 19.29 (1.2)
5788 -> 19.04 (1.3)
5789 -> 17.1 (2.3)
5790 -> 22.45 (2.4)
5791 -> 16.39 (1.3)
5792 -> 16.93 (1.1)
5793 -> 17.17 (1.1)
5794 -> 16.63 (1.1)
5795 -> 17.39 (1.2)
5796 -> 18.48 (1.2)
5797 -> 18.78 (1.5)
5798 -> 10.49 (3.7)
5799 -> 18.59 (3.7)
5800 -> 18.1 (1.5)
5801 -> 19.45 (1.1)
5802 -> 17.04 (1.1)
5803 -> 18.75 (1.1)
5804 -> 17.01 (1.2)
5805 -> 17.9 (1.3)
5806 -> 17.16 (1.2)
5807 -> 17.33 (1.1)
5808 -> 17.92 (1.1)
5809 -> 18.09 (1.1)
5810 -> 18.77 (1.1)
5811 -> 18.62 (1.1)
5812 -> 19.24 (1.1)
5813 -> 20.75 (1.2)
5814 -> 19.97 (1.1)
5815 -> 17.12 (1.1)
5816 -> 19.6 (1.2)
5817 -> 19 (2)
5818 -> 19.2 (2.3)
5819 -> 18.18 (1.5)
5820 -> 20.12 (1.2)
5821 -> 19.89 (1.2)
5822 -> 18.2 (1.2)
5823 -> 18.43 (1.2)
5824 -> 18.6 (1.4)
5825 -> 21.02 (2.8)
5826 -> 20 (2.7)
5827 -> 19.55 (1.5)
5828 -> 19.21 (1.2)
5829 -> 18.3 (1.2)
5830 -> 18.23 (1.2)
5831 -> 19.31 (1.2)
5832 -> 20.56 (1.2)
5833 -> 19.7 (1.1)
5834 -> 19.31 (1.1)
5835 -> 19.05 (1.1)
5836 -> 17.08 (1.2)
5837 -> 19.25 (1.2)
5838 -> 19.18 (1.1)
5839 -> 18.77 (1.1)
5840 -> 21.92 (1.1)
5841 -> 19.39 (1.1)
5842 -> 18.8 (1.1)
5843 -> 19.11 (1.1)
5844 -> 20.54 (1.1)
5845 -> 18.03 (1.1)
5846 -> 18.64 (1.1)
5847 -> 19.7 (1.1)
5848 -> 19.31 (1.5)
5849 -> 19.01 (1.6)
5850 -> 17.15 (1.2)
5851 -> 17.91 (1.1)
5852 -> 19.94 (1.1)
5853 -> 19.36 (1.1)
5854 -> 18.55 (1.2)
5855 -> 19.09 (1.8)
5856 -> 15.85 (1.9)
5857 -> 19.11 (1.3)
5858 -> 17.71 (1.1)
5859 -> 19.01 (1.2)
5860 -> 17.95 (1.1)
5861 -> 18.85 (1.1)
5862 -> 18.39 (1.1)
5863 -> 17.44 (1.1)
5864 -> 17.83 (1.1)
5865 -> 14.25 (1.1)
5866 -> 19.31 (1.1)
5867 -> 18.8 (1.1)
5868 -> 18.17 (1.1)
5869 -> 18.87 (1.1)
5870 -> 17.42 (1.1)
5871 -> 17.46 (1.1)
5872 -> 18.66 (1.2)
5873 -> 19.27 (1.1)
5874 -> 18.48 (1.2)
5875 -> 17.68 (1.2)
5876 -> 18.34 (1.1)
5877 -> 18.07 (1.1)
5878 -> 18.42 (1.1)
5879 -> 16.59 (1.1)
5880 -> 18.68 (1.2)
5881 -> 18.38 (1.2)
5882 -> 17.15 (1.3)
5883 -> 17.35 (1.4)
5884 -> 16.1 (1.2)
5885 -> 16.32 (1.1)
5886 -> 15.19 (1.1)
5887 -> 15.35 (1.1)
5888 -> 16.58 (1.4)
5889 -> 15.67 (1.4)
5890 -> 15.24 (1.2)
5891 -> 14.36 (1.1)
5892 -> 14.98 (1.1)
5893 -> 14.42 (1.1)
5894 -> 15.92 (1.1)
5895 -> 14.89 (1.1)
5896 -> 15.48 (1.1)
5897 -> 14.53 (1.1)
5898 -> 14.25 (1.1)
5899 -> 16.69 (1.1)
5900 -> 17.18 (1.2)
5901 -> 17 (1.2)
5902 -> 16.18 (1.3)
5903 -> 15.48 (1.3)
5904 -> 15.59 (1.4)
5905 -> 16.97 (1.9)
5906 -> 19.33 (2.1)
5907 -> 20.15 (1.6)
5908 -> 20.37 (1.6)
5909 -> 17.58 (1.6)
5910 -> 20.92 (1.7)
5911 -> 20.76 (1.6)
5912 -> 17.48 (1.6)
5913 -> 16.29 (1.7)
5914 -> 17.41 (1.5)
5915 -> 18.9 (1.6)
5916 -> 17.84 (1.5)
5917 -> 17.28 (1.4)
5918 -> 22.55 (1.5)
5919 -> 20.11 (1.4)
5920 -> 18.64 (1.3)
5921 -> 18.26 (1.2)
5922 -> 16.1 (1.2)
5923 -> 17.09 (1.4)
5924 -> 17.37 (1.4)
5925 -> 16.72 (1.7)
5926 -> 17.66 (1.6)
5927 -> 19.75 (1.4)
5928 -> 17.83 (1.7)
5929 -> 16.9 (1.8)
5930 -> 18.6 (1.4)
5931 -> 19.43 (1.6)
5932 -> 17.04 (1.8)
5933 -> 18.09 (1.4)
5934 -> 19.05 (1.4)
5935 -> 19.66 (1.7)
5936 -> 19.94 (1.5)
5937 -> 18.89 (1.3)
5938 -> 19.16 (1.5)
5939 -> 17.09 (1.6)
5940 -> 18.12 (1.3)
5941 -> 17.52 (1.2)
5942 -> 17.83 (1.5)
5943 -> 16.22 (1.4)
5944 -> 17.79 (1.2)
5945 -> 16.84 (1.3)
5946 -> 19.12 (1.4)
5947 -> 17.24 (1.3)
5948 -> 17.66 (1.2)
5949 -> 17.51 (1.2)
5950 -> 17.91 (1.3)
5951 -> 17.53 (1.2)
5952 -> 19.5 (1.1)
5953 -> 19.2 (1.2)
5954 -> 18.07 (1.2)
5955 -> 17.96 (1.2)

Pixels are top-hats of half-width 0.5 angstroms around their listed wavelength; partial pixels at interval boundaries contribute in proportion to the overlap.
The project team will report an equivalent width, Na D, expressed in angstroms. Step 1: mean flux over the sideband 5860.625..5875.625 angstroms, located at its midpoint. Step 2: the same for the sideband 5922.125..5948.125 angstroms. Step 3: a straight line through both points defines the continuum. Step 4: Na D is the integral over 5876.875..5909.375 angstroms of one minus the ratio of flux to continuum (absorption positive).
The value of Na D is 2.7 angstroms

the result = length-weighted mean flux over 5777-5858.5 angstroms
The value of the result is 18.5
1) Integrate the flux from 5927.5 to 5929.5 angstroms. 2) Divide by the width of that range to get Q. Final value 17.4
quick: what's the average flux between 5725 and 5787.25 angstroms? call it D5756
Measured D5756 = 18.4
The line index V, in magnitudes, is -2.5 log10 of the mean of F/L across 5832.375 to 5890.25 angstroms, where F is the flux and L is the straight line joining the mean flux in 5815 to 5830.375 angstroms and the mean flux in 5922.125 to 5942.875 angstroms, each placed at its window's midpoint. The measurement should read 0.035 mag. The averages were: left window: 19.1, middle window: 18.2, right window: 18.1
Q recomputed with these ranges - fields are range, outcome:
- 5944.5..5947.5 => 17.7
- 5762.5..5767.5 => 18.1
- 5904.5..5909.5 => 18.9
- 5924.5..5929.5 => 17.8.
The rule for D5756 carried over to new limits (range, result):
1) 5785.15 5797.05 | 18.3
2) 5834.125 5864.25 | 18.7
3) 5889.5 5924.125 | 17.2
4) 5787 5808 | 17.7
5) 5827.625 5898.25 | 17.9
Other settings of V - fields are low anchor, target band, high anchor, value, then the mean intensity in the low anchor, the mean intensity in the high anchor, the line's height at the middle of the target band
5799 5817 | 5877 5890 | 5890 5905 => -0.054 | 18.4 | 15.5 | 16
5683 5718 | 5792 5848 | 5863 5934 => -0.076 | 17.3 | 17.4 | 17.4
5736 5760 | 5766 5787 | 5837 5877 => 0.011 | 18.4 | 18.5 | 18.5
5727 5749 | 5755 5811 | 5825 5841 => 0.054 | 18.6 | 19.4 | 19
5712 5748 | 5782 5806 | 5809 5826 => 0.065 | 18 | 19.2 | 18.8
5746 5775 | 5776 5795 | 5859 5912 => 0.015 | 18.5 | 17.2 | 18.2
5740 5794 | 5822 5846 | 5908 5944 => -0.052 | 18.4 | 18.3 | 18.3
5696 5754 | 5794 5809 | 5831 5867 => 0.060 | 18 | 18.7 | 18.4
